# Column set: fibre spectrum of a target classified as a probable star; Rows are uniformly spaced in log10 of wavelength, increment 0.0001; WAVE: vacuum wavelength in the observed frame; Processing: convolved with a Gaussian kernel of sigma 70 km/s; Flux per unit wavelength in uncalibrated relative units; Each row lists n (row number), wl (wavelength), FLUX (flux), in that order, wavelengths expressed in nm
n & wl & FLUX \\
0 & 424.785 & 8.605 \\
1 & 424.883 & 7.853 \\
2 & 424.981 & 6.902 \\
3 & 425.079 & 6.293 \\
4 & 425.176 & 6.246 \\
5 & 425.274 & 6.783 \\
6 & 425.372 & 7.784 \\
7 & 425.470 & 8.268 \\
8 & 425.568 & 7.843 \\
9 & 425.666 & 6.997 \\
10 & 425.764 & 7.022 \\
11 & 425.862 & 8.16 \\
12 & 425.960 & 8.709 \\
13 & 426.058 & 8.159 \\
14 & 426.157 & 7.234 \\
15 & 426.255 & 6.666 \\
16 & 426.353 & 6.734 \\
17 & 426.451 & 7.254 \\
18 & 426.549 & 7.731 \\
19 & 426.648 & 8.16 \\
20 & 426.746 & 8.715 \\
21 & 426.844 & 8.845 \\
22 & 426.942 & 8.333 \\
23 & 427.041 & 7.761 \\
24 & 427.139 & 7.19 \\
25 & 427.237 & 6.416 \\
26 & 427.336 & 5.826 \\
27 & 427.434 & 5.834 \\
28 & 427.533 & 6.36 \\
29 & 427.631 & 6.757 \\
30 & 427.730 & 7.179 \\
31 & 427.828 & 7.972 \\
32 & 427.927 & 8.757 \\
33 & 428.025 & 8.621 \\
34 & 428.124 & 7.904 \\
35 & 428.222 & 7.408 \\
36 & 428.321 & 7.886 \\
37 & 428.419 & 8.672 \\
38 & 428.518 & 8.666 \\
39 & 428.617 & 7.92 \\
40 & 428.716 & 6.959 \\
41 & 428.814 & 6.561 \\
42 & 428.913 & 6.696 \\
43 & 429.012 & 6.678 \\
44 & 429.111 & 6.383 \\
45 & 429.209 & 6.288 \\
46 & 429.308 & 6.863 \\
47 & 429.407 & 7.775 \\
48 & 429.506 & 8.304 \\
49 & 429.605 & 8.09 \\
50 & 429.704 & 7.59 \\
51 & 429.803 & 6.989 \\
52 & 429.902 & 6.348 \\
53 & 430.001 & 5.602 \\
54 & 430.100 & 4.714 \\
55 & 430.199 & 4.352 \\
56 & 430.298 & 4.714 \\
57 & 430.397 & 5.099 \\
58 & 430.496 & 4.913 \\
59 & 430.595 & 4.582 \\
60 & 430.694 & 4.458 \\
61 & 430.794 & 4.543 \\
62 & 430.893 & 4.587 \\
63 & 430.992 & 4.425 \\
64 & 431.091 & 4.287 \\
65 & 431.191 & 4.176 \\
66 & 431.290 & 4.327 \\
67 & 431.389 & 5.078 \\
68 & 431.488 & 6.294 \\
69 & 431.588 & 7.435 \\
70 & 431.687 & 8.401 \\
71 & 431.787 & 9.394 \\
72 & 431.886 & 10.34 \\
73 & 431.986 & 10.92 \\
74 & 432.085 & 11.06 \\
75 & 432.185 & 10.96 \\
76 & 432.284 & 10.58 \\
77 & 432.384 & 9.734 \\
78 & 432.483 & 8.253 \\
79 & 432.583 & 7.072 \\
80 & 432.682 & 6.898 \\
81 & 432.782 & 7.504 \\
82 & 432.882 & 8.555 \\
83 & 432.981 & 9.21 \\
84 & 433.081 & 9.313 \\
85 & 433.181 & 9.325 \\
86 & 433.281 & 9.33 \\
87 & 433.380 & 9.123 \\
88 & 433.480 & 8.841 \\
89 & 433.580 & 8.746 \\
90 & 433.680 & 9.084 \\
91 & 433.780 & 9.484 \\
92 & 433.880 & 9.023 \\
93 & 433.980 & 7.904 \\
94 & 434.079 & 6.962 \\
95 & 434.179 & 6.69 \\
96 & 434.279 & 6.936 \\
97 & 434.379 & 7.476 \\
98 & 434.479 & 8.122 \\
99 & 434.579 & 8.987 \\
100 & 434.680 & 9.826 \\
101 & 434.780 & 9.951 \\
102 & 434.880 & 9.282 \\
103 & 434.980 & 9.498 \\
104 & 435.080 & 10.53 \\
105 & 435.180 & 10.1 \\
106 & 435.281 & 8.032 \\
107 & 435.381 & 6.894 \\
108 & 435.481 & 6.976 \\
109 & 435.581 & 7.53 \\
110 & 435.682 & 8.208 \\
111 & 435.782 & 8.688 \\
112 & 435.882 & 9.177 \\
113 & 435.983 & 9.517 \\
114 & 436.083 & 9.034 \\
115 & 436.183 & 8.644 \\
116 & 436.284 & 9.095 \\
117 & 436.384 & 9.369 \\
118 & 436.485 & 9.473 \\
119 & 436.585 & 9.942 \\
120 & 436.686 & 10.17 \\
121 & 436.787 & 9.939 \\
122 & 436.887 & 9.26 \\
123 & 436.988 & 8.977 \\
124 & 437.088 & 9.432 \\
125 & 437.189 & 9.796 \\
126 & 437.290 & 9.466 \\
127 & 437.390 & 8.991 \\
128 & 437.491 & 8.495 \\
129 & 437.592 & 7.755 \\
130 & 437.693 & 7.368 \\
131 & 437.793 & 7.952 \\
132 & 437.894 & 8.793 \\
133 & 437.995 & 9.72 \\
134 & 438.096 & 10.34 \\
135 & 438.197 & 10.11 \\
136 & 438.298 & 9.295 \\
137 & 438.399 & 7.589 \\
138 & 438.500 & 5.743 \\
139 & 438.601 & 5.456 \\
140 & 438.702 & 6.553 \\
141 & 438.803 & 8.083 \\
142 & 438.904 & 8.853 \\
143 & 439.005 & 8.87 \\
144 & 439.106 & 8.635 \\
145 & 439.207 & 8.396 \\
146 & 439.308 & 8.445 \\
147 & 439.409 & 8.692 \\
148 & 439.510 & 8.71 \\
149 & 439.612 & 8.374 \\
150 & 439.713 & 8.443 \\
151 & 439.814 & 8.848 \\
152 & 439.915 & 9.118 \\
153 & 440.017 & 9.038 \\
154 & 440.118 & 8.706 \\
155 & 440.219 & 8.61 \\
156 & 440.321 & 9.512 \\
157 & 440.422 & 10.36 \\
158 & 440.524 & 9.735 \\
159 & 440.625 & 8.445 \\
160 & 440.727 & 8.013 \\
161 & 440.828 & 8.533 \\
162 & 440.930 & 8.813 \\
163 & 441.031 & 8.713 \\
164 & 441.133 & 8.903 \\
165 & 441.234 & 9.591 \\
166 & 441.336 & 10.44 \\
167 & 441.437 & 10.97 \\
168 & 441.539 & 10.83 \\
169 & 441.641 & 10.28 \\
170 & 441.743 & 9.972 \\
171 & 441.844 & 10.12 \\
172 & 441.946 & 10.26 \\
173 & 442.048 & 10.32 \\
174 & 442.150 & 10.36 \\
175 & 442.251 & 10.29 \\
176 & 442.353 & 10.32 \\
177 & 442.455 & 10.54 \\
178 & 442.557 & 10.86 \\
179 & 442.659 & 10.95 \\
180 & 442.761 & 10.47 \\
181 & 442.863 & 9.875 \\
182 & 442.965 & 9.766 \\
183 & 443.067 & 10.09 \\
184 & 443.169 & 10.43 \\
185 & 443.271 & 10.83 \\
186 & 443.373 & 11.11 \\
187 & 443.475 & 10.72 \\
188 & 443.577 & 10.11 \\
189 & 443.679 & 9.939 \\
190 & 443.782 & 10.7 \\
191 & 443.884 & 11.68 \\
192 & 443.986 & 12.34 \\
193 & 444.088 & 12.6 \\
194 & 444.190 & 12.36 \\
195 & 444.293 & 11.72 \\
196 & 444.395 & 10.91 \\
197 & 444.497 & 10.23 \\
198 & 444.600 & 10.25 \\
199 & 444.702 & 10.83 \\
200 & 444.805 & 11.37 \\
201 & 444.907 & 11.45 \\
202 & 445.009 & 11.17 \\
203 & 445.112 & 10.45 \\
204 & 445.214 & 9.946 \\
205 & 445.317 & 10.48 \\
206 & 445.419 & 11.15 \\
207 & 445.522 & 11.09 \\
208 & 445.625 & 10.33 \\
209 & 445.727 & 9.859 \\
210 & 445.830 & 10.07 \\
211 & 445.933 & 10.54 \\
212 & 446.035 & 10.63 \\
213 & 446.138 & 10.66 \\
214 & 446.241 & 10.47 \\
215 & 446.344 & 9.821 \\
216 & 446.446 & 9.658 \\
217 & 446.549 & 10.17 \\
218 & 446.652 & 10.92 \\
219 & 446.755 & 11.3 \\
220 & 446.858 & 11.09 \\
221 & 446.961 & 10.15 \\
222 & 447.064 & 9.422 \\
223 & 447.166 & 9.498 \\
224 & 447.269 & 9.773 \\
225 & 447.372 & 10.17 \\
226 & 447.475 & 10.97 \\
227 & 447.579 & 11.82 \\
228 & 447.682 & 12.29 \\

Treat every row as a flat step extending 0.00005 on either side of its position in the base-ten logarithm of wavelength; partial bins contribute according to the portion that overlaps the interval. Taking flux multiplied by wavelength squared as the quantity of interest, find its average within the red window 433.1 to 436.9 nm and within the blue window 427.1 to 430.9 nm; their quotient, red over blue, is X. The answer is 1.4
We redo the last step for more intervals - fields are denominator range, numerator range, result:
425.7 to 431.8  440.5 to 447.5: 1.64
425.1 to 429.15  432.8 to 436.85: 1.23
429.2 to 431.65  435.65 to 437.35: 1.69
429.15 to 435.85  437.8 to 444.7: 1.31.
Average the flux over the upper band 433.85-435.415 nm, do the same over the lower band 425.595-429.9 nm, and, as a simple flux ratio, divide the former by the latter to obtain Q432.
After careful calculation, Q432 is 1.14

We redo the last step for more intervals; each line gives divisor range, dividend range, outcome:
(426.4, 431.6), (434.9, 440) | 1.32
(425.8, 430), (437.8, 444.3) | 1.29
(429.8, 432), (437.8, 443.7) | 1.61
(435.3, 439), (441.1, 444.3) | 1.23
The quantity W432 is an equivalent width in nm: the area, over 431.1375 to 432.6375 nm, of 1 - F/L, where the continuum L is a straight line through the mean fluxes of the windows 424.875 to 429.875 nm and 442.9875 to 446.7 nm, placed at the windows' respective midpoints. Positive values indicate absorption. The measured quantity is 0.01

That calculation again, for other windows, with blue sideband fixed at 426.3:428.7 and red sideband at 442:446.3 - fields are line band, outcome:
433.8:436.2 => 0.13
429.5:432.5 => 0.56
